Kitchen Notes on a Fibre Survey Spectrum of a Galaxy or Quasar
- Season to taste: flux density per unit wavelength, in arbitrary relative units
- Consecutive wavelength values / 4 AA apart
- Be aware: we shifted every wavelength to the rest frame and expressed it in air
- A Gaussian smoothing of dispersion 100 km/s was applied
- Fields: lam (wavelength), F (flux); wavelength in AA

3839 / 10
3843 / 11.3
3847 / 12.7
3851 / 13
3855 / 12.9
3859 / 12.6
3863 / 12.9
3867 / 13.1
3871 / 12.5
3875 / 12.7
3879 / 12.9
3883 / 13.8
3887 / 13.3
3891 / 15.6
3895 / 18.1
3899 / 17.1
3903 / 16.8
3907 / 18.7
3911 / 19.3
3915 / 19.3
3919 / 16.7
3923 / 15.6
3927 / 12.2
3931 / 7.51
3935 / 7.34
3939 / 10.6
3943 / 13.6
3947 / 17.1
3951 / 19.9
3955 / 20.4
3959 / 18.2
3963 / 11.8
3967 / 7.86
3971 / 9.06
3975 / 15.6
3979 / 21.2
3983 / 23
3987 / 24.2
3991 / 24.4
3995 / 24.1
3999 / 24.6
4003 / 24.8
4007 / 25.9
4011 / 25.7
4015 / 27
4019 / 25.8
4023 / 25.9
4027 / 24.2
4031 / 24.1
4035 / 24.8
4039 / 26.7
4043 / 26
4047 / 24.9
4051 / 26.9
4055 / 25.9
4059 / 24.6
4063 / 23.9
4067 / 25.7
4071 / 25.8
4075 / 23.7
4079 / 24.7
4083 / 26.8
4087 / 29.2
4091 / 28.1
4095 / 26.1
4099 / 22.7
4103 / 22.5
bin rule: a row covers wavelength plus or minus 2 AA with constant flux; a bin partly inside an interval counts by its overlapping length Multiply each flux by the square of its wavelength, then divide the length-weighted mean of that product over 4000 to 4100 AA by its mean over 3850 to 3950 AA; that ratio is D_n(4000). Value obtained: 1.9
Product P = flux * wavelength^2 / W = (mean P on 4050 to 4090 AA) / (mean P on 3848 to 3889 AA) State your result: 2.20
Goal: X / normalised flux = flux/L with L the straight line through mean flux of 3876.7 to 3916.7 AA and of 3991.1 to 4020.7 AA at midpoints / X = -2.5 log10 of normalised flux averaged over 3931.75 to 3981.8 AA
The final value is 0.43 mag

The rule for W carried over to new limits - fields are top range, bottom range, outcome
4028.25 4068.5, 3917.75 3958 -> 1.89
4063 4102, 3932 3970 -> 1.99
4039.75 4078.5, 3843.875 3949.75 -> 1.94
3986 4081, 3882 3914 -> 1.61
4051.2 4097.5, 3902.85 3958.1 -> 1.81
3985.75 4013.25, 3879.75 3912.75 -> 1.59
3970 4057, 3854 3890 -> 1.98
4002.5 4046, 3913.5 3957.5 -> 1.83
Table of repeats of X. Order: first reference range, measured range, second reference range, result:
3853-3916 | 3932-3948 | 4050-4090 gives 0.500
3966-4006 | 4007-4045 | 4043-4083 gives -0.123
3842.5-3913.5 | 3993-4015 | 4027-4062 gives -0.112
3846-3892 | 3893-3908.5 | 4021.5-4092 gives -0.159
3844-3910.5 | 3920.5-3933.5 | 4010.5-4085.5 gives 0.430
